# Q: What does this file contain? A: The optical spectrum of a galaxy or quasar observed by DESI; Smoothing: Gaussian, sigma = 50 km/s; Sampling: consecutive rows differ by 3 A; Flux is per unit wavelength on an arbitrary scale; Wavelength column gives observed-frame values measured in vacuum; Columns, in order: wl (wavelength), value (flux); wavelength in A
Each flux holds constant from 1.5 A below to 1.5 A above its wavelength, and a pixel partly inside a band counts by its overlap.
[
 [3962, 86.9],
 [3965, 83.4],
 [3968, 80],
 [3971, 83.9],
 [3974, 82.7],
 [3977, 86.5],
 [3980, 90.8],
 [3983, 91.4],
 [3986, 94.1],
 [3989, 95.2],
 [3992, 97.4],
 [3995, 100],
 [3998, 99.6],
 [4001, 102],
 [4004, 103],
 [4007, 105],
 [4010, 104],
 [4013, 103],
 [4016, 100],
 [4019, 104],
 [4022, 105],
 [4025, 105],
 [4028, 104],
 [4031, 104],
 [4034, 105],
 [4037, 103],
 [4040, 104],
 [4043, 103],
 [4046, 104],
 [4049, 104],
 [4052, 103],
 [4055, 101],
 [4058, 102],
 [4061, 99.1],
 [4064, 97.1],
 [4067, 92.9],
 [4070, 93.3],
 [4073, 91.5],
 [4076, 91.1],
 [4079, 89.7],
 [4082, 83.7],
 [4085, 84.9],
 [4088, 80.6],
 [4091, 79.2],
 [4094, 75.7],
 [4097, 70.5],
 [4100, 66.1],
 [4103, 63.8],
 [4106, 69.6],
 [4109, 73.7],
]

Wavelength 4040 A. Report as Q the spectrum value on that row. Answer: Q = 104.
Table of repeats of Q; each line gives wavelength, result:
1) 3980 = 90.8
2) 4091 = 79.2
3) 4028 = 104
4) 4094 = 75.7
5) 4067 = 92.9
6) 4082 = 83.7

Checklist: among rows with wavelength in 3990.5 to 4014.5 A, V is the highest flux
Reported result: 105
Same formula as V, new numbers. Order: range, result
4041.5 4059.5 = 104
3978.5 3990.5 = 95.2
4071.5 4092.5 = 91.5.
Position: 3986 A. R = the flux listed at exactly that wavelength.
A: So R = 94.1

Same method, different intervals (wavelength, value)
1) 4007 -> 105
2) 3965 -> 83.4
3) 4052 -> 103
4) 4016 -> 100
